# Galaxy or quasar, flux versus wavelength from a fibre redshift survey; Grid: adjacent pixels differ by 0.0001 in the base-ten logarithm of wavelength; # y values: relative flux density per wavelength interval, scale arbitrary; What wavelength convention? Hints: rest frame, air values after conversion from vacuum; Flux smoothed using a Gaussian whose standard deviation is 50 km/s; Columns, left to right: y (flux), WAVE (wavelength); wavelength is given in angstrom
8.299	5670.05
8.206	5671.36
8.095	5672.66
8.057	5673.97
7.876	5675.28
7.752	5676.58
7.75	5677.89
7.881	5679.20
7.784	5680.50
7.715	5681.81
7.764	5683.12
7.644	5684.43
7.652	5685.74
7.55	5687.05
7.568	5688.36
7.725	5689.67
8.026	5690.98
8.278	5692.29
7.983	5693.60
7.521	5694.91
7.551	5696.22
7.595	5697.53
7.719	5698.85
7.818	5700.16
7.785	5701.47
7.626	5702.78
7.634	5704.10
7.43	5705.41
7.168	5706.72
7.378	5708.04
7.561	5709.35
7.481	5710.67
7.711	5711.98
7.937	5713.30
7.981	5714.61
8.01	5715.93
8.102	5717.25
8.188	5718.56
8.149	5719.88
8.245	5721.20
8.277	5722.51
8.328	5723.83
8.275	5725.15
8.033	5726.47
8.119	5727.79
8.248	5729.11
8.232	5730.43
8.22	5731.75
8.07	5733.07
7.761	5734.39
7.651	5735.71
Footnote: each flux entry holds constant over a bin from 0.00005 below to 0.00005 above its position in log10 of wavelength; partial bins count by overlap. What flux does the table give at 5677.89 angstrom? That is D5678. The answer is 7.75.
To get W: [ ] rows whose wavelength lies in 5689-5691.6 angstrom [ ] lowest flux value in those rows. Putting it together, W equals 7.725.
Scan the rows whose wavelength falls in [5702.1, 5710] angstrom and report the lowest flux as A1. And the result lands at 7.168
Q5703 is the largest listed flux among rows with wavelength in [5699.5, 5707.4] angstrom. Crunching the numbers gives 7.818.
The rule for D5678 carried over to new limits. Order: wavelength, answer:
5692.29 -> 8.278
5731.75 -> 8.22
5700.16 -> 7.818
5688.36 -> 7.568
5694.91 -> 7.521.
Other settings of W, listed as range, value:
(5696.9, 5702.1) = 7.595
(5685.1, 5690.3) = 7.55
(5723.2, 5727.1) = 8.033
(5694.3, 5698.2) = 7.521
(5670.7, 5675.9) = 7.876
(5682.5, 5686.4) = 7.644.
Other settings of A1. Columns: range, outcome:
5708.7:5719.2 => 7.481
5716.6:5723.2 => 8.102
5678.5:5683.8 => 7.715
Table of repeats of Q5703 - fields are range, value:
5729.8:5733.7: 8.232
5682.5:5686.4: 7.764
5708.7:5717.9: 8.102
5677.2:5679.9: 7.881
